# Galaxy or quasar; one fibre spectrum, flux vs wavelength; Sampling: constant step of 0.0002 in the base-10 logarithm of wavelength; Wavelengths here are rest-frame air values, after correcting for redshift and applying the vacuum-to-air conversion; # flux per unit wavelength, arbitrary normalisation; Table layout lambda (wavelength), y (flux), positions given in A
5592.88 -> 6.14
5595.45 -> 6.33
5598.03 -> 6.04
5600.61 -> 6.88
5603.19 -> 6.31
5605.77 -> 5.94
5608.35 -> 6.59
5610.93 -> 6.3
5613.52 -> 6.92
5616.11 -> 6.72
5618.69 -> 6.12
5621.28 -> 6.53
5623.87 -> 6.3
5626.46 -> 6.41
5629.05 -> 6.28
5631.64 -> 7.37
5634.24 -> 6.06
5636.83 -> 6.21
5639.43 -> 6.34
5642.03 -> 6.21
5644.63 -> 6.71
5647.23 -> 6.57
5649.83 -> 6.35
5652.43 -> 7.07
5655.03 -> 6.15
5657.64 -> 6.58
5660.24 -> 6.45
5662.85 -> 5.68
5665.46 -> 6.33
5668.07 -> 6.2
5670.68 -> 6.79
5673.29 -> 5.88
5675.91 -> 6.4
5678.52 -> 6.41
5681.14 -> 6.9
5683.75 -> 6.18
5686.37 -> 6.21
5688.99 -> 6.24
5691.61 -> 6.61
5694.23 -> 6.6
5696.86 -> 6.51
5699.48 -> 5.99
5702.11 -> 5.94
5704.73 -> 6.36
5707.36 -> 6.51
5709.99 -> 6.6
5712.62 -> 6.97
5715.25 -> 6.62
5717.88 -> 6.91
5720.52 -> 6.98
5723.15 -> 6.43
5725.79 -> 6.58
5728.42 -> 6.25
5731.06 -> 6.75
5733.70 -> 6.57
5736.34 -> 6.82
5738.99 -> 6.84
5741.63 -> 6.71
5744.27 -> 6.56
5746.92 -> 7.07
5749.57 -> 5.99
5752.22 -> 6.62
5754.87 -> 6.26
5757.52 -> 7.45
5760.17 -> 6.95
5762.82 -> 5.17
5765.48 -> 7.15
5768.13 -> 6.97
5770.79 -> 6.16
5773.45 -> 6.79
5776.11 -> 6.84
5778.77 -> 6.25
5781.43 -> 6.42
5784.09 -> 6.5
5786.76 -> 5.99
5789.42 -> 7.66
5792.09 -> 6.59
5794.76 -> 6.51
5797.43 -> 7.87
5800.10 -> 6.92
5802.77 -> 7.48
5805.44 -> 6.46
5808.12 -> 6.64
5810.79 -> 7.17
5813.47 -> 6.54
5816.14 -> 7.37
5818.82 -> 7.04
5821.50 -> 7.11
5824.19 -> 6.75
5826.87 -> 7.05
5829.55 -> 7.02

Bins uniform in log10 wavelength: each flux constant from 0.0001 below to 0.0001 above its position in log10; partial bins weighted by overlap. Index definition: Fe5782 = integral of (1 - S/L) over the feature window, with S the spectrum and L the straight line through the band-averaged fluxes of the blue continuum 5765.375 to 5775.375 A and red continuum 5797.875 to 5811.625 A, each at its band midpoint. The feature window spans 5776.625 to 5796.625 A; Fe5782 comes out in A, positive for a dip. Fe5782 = 0.71 A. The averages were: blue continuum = 6.73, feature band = 6.61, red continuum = 6.99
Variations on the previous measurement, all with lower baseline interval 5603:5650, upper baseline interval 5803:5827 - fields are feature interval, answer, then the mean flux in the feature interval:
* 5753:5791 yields 1.1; 6.61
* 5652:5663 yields 0.2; 6.41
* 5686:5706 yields 0.9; 6.31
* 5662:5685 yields 0.8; 6.32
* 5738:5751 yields 0.2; 6.63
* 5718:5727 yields 0.0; 6.69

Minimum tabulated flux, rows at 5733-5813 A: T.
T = 5.17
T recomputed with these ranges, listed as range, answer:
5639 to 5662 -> 6.15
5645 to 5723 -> 5.68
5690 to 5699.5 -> 5.99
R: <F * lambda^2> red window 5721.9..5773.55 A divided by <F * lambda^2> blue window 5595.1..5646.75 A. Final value 1.07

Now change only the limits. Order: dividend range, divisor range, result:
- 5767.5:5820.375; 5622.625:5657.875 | 1.11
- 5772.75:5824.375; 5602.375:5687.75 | 1.13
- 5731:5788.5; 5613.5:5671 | 1.07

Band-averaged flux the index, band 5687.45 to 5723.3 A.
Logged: 6.52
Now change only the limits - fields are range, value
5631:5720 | 6.44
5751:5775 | 6.62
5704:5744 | 6.66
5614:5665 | 6.43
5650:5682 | 6.39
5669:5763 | 6.53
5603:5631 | 6.43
